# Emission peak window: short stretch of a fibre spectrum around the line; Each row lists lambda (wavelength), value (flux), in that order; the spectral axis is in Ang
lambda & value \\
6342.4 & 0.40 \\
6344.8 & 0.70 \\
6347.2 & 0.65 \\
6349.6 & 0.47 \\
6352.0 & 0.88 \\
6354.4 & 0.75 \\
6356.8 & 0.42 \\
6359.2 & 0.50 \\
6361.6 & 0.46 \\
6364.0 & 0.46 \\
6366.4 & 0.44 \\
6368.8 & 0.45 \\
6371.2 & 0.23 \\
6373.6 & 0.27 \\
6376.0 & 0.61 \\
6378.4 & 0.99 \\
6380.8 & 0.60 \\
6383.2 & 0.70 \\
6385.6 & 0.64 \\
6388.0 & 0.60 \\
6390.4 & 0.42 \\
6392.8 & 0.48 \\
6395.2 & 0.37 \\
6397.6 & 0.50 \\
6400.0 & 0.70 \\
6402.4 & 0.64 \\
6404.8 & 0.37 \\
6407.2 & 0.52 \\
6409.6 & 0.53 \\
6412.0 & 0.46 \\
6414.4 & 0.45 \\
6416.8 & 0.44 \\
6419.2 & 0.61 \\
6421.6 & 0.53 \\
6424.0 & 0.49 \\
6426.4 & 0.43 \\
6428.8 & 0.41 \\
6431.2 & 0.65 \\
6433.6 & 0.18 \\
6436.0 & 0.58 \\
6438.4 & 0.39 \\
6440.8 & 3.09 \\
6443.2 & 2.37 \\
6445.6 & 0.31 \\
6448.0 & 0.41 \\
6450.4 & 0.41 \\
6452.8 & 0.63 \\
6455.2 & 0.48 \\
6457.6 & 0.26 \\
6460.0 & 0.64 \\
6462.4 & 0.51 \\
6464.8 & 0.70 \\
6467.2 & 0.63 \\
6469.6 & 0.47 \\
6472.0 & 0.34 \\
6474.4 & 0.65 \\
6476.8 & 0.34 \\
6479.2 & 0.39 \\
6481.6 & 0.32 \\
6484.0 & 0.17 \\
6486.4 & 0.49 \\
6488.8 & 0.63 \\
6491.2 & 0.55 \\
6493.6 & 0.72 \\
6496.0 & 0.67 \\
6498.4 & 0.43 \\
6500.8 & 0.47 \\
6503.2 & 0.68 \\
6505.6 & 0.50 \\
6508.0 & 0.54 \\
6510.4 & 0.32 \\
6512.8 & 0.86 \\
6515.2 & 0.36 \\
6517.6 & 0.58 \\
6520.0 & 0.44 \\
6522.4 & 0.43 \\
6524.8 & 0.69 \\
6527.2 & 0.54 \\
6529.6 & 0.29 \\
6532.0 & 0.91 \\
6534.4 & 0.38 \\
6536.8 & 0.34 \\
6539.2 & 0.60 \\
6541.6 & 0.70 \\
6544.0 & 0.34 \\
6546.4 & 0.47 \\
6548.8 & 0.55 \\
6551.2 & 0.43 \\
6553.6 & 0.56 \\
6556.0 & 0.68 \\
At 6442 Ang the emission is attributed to H-beta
